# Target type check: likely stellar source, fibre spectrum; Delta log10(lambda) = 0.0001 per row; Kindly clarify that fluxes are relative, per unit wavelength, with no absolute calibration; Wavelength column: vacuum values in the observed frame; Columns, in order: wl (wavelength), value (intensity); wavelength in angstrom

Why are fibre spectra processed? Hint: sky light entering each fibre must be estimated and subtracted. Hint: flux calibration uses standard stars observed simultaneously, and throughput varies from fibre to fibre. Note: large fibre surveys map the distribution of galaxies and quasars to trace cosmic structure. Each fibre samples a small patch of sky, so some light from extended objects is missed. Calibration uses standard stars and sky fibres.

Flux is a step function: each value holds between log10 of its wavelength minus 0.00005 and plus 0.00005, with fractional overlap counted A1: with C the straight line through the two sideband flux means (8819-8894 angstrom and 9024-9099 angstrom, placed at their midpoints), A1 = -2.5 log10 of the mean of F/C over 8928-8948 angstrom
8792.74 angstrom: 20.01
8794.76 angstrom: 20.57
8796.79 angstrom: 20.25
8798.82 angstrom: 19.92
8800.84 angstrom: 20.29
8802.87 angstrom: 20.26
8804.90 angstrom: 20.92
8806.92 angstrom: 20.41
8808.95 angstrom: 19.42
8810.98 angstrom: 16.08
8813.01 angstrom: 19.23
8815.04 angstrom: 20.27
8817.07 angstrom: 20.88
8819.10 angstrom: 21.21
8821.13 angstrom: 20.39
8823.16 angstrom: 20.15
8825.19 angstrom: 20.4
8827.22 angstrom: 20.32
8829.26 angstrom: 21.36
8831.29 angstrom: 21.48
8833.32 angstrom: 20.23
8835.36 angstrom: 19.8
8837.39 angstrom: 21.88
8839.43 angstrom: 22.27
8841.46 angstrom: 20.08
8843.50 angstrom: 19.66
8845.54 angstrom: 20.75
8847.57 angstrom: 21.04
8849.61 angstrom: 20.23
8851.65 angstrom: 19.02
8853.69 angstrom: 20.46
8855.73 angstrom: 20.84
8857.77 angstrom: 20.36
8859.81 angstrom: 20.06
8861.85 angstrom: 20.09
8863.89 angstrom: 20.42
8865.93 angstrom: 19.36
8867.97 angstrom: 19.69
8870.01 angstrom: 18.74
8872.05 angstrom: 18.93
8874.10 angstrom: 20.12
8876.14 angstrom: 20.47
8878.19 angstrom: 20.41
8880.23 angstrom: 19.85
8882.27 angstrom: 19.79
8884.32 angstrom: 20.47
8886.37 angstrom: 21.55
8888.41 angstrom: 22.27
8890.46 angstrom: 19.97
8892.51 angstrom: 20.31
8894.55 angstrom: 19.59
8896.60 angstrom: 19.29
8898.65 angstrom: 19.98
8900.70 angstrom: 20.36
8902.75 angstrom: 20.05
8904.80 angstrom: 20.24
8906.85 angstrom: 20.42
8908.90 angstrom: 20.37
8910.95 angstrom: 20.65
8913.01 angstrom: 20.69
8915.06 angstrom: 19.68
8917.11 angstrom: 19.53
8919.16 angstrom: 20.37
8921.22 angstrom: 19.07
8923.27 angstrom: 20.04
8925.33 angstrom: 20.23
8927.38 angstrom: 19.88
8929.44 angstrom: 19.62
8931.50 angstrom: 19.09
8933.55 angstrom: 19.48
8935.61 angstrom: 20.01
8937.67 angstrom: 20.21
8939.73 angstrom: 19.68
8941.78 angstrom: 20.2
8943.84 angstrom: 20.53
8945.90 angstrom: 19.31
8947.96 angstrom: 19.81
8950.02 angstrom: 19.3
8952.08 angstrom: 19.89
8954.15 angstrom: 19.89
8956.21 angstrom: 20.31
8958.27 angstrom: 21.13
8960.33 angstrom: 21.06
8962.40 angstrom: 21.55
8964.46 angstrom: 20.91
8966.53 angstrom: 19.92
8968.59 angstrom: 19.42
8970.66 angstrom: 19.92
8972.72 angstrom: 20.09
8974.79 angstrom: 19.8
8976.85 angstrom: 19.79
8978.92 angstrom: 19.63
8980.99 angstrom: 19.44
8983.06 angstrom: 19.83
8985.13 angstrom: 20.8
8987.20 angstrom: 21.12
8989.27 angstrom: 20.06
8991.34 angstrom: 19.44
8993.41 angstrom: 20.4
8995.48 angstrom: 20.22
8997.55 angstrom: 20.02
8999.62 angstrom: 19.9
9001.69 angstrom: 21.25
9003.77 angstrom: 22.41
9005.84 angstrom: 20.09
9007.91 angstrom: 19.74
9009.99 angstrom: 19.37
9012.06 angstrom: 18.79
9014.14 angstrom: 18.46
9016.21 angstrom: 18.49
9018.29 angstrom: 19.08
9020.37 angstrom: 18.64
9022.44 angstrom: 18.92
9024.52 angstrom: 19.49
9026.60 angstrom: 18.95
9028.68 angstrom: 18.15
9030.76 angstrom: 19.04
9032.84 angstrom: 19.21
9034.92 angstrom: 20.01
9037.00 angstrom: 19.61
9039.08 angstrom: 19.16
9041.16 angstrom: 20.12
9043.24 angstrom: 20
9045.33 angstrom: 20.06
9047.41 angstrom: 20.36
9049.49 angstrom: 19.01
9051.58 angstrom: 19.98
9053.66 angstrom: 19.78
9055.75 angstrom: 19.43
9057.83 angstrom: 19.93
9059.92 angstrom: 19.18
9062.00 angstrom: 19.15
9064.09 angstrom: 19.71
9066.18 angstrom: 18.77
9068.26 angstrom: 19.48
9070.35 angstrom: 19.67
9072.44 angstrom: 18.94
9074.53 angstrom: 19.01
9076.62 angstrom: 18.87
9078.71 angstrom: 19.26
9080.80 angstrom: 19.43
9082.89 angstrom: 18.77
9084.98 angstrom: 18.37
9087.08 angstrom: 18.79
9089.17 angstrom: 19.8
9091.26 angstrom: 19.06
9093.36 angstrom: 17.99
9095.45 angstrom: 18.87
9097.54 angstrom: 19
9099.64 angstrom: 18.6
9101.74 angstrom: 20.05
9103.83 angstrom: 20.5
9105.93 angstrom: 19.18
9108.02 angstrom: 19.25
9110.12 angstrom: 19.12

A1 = 0.01 mag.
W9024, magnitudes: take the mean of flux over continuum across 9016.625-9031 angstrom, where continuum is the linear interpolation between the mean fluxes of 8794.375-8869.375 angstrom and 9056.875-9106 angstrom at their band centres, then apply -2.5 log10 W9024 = 0.032 mag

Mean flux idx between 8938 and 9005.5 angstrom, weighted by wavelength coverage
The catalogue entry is 20.2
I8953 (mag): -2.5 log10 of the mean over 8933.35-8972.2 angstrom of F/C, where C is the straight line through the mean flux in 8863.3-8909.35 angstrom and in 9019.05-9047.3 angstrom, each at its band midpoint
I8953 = -0.02 mag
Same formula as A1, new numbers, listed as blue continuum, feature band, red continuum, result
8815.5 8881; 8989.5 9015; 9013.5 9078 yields -0.03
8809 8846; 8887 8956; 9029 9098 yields 0.00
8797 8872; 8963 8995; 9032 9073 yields -0.01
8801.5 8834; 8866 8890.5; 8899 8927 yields 0.00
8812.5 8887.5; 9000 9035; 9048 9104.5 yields 0.01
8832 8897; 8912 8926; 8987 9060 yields 0.01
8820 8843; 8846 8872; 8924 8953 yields 0.03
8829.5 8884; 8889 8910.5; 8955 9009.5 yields 0.01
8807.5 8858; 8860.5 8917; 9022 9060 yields 0.00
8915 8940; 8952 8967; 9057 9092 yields -0.05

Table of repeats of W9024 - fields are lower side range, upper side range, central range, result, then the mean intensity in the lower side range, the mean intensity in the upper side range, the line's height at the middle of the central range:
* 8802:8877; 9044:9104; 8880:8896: -0.03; 20.2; 19.3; 20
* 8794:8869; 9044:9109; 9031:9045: -0.01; 20.3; 19.3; 19.5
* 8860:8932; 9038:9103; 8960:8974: -0.03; 20.1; 19.3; 19.8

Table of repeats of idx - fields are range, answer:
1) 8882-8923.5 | 20.2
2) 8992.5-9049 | 19.6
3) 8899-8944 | 20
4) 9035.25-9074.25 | 19.6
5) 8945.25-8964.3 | 20.3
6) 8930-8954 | 19.8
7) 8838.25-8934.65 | 20.1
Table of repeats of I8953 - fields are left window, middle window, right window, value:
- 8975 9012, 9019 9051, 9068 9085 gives 0.014 mag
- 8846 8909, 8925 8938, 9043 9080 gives 0.012 mag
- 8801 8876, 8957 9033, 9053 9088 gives -0.018 mag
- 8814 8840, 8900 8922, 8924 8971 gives 0.008 mag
